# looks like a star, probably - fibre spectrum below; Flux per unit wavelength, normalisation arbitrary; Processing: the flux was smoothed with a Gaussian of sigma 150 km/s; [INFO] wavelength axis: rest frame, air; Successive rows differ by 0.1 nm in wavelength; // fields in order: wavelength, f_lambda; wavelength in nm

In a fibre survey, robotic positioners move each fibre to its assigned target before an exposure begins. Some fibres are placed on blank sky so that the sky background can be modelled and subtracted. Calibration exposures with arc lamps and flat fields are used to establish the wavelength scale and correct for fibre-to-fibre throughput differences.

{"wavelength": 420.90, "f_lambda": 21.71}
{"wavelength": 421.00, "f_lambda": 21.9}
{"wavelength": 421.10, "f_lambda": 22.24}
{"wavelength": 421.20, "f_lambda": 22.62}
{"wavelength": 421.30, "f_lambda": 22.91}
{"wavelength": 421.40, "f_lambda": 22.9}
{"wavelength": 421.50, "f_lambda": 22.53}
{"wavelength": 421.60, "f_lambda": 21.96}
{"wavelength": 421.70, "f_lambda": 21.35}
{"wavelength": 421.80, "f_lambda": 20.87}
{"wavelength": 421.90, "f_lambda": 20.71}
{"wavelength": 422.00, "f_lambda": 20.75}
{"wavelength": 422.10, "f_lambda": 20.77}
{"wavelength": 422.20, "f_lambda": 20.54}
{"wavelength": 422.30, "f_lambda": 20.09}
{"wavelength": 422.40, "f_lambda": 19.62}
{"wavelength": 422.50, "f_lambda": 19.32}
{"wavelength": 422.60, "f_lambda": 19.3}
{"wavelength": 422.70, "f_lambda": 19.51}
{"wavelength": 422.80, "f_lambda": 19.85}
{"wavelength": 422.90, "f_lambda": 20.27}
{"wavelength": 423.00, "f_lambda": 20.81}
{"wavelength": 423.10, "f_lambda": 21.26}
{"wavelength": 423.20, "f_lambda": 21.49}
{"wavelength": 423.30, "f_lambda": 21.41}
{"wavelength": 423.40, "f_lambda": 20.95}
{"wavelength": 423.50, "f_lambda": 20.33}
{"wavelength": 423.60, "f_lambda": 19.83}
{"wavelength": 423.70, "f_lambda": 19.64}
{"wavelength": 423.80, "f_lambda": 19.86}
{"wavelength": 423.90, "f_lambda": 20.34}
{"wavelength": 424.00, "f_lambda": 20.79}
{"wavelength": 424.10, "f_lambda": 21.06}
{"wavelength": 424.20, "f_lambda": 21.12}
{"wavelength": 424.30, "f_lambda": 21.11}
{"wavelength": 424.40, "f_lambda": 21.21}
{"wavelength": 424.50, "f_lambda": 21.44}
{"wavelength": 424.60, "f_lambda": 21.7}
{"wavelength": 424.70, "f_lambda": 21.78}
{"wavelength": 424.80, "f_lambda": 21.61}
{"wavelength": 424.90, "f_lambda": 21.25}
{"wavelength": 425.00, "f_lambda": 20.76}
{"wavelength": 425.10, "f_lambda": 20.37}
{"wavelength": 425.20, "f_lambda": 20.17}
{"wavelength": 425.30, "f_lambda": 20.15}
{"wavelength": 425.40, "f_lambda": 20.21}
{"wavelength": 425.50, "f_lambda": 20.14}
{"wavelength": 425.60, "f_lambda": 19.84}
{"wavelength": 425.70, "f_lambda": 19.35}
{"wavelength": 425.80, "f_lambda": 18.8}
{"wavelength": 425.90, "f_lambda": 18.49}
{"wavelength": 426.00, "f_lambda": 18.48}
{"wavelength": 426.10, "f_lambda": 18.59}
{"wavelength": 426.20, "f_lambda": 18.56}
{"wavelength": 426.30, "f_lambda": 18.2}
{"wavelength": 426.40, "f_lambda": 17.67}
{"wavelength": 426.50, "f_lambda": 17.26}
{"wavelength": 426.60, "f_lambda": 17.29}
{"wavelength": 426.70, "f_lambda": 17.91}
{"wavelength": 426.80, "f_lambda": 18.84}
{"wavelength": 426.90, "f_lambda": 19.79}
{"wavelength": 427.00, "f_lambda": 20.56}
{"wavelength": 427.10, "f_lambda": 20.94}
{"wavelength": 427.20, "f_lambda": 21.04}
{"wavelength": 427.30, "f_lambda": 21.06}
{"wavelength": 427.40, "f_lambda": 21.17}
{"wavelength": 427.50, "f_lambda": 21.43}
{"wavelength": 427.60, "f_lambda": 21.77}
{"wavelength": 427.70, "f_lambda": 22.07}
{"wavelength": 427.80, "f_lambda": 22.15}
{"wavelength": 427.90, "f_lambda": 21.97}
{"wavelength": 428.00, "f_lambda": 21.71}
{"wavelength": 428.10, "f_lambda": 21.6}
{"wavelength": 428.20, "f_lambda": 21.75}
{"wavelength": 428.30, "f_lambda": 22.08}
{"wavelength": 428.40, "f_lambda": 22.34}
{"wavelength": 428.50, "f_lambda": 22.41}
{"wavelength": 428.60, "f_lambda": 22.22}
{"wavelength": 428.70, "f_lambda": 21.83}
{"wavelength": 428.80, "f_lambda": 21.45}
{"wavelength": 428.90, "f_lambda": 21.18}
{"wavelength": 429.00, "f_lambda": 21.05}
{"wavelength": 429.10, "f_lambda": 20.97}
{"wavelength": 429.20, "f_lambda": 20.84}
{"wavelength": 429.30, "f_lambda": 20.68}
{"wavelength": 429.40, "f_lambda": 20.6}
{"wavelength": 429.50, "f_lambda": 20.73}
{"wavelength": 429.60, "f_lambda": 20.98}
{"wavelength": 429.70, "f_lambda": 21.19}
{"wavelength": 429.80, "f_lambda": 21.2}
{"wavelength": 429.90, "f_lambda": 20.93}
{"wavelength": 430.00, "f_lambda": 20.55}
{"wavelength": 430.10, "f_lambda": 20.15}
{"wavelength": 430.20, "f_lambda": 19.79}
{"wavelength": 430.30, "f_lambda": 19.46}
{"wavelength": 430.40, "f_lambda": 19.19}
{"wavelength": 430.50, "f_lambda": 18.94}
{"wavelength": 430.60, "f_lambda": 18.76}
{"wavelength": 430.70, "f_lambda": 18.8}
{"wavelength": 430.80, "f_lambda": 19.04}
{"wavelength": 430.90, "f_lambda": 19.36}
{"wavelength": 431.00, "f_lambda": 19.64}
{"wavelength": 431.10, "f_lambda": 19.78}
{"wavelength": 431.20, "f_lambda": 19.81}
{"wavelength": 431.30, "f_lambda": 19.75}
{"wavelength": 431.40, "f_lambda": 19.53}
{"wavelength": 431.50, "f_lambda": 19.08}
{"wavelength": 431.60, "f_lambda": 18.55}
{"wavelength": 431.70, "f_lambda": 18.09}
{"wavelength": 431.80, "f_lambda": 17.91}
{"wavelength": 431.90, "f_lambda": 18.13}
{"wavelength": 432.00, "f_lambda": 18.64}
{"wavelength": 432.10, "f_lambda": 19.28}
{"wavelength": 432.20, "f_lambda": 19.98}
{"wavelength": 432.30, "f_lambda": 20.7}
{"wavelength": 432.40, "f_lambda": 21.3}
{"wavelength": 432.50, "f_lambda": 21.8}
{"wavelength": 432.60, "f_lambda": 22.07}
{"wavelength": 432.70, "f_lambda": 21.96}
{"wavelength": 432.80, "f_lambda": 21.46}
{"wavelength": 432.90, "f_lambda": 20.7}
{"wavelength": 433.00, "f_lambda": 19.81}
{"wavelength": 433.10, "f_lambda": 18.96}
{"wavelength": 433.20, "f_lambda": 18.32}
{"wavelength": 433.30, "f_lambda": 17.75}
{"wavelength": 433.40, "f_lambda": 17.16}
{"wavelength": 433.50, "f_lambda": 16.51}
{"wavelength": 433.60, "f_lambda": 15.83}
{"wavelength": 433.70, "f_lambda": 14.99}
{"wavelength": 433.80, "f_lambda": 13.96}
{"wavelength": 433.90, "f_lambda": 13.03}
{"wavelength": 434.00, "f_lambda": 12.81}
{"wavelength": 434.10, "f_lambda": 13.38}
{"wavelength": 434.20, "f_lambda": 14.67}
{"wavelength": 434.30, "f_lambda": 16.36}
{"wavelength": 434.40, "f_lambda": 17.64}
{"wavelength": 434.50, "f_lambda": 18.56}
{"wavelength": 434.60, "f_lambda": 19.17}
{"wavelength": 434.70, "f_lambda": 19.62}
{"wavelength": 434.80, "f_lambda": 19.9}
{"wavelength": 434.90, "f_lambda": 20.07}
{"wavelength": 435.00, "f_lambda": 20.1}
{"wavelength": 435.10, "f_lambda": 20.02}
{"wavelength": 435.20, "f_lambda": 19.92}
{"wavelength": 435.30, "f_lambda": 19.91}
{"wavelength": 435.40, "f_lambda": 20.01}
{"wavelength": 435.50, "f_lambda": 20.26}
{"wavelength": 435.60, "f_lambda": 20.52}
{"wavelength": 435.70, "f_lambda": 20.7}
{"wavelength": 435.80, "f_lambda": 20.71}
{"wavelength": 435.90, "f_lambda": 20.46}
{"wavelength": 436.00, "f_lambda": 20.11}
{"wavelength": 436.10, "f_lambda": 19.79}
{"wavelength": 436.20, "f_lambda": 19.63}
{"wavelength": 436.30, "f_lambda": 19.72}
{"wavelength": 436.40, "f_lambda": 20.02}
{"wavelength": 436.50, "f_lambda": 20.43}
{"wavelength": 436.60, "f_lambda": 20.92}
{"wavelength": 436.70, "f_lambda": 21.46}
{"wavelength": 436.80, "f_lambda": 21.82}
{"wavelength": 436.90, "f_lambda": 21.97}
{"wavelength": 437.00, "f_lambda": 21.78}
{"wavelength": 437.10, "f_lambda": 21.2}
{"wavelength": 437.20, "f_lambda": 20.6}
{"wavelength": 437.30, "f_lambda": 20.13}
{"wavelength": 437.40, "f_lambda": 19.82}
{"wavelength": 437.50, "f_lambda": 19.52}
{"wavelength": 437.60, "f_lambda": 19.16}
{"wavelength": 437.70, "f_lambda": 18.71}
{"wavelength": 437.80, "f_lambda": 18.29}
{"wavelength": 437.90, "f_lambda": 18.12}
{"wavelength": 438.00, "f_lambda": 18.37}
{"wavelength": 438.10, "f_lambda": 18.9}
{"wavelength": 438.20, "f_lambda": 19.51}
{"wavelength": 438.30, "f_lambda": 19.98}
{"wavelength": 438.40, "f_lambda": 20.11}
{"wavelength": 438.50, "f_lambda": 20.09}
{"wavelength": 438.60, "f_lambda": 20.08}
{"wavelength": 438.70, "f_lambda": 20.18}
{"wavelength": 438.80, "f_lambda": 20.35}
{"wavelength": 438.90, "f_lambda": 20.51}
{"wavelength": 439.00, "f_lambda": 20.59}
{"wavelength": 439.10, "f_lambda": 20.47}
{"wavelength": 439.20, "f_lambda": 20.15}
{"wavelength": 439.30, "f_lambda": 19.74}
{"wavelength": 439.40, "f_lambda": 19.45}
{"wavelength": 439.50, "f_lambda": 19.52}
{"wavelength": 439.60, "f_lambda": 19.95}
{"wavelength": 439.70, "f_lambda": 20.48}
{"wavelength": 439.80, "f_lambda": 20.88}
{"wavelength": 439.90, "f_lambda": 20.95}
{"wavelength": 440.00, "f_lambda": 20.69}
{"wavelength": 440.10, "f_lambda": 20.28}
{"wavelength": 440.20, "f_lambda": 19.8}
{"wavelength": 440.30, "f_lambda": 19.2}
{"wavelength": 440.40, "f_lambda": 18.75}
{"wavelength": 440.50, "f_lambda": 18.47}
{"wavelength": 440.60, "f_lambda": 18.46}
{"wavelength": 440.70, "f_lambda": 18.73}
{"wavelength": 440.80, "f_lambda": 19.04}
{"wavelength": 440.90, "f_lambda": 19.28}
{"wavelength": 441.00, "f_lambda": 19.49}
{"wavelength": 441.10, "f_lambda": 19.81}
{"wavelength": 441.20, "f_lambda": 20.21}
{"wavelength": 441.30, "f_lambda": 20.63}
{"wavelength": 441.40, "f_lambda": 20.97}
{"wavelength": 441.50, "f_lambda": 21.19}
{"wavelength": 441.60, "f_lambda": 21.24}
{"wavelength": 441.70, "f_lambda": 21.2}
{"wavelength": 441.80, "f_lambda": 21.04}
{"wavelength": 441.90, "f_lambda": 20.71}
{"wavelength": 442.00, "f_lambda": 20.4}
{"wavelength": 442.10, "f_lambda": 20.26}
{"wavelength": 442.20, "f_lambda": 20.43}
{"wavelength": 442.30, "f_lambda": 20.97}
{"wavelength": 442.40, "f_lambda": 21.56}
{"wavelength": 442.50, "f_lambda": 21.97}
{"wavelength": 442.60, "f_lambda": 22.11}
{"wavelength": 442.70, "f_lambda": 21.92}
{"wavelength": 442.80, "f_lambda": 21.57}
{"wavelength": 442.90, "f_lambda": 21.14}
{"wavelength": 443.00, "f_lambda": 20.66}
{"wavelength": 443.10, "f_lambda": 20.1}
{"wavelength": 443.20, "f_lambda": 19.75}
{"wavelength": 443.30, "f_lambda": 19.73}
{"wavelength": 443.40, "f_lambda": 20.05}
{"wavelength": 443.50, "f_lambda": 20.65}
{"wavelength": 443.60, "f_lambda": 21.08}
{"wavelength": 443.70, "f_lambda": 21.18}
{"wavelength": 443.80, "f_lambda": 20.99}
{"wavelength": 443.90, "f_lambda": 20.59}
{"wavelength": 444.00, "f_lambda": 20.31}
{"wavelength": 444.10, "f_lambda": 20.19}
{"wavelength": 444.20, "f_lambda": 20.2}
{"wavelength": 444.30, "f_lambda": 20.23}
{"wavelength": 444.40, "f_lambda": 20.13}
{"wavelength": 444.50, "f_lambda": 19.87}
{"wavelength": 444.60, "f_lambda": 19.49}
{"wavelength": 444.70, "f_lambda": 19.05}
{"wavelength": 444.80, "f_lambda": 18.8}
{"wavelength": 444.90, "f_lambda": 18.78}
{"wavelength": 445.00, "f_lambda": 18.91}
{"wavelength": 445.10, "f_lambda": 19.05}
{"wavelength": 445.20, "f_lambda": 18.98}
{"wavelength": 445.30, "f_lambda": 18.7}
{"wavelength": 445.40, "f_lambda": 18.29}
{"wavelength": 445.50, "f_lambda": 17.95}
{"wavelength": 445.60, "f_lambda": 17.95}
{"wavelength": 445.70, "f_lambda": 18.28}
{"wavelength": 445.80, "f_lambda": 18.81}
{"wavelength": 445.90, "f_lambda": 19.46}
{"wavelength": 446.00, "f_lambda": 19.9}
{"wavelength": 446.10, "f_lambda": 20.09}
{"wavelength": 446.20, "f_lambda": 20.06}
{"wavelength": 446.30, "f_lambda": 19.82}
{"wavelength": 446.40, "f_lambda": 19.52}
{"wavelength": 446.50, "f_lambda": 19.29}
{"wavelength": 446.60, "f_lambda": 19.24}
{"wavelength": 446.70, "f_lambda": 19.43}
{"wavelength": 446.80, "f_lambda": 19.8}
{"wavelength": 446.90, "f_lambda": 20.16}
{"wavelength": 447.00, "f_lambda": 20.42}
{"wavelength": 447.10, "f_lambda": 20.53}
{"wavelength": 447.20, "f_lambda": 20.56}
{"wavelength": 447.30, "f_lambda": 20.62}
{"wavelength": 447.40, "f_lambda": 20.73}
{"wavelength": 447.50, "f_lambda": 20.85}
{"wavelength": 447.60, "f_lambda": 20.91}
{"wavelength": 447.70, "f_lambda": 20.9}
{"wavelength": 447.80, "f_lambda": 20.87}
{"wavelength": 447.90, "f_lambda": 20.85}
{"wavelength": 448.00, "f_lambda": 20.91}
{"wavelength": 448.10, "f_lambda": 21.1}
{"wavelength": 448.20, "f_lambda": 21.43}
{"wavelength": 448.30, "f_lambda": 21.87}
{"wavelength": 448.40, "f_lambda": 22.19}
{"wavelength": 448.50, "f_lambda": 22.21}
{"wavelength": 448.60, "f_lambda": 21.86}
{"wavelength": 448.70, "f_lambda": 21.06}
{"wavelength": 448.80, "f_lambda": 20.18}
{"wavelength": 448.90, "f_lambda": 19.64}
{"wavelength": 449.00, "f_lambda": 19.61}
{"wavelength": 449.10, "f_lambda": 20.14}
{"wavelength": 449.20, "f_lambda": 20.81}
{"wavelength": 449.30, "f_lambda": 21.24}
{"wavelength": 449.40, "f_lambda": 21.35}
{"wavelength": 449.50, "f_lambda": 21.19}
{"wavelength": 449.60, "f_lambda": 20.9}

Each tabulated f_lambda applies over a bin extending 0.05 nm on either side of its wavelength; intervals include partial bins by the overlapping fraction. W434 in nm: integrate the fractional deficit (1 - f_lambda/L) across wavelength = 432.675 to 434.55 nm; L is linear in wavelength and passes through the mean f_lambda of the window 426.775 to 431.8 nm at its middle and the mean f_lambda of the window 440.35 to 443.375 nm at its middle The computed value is 0.322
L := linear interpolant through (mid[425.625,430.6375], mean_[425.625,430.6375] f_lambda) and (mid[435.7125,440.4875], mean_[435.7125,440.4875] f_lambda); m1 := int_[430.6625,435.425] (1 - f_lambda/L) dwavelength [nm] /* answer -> 0.38 nm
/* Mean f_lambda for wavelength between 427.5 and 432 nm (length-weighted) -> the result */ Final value 20.4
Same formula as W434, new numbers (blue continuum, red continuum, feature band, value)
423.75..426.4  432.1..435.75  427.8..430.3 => -0.227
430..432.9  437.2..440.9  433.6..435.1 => 0.219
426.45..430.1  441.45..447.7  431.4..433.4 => 0.104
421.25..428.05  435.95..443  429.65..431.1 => 0.040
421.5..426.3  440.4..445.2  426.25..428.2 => 0.008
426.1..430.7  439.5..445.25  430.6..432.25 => 0.110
